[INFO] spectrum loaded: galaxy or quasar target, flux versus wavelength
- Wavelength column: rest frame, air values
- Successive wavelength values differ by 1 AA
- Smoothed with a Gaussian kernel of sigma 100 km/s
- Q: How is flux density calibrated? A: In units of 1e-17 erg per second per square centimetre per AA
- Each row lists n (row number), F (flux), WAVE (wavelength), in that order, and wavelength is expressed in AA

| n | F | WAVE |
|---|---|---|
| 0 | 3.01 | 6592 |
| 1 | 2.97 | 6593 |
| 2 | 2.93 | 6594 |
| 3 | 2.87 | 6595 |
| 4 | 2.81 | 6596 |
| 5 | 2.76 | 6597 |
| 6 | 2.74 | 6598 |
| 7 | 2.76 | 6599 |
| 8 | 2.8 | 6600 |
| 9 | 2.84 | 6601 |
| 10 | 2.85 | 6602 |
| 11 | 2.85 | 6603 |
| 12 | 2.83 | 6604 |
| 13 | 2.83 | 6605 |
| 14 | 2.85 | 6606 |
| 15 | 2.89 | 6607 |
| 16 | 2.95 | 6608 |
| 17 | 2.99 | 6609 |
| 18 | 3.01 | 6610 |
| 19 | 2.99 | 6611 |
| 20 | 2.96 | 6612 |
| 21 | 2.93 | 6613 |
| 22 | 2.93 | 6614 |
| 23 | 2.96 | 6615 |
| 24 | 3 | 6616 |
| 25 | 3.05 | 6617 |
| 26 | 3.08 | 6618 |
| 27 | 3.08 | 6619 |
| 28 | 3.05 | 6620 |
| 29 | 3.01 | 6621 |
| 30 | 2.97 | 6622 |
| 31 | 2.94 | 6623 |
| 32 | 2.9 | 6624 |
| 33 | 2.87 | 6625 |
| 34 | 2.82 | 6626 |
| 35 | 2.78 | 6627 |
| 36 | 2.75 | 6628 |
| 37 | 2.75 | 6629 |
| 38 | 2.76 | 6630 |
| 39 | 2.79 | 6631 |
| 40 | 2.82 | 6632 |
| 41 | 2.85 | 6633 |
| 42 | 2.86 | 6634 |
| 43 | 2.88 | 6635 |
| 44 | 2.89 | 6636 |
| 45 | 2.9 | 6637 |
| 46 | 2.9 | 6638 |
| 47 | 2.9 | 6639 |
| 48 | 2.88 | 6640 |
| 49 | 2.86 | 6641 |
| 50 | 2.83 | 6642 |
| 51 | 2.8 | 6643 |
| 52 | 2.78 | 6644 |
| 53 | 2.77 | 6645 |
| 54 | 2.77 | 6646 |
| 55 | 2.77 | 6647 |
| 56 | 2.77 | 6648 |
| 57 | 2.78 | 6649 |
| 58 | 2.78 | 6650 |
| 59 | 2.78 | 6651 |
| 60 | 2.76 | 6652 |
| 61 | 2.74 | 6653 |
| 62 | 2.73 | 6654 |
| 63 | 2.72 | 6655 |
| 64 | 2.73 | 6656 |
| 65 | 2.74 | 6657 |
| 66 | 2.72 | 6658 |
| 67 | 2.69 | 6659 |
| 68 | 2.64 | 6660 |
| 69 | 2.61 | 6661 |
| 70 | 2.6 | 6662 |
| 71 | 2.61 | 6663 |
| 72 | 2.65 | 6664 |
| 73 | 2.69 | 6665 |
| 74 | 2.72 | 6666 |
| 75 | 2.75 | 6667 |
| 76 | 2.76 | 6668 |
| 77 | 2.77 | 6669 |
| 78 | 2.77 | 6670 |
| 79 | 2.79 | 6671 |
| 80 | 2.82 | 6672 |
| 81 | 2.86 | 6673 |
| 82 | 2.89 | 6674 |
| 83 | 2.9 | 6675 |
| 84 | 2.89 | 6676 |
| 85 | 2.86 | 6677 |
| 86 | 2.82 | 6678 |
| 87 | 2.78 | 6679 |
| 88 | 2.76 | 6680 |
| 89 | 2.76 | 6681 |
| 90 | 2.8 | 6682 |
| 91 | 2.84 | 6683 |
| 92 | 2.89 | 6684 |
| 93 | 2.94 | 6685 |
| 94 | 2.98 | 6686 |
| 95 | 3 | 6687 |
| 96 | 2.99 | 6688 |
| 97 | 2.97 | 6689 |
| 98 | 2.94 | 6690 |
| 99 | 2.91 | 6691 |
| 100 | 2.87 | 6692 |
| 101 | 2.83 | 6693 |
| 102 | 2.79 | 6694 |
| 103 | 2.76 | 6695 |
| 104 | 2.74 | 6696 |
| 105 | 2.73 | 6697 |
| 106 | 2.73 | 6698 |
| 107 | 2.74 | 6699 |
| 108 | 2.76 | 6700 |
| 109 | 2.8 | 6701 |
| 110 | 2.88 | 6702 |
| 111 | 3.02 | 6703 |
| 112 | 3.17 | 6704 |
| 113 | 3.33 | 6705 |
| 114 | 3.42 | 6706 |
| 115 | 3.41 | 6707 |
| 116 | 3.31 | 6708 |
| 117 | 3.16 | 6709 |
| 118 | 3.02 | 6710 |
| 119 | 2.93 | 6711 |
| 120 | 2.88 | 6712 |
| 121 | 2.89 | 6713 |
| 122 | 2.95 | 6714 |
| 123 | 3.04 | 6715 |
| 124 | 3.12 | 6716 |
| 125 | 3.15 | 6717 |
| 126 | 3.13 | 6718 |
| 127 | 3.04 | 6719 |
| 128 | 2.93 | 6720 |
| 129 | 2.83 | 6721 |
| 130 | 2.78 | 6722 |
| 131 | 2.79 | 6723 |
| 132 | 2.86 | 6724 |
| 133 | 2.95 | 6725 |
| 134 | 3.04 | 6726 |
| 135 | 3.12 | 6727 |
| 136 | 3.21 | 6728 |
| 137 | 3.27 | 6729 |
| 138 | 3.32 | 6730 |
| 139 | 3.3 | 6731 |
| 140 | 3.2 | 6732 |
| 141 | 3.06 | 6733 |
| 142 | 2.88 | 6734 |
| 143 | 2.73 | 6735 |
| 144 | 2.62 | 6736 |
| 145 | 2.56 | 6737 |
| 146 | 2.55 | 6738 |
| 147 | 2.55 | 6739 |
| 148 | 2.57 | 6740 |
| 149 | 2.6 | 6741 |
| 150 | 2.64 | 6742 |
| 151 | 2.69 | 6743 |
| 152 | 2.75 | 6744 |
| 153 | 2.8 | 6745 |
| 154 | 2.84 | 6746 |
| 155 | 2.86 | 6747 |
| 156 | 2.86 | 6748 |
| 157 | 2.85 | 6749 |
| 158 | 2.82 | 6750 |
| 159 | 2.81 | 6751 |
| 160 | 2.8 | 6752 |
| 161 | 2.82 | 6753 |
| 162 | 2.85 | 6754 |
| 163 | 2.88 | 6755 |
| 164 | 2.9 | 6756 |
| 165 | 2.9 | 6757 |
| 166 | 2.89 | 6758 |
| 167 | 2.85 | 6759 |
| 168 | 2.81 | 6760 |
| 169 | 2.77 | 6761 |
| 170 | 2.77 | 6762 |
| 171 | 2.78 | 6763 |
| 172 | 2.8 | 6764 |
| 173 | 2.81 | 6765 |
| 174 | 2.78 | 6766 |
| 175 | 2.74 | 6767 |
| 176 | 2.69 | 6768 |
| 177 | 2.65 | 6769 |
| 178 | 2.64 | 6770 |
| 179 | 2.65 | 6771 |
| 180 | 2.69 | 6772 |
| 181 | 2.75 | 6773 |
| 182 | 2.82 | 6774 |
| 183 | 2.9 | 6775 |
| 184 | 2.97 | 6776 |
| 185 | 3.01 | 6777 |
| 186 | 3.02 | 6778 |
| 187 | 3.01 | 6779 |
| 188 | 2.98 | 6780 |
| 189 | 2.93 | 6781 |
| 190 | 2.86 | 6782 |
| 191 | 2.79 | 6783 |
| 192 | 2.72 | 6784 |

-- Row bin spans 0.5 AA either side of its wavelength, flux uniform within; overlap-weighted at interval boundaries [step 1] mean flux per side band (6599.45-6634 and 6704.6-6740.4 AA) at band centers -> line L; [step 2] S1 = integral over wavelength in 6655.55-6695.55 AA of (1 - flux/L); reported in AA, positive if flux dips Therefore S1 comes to 2.1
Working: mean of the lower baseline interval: 2.9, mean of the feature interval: 2.8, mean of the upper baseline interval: 3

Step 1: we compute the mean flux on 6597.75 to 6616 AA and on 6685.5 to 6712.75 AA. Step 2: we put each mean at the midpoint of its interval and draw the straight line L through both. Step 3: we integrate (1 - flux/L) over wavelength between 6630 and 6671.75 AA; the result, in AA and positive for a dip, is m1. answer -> 2.2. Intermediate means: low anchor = 2.89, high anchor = 2.96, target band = 2.77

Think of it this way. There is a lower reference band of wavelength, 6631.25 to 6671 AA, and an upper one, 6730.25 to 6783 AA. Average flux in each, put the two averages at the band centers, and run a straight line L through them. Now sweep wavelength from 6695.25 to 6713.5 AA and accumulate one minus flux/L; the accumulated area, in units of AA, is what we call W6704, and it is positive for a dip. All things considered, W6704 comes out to -1.3 AA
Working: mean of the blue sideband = 2.77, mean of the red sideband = 2.81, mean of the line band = 2.99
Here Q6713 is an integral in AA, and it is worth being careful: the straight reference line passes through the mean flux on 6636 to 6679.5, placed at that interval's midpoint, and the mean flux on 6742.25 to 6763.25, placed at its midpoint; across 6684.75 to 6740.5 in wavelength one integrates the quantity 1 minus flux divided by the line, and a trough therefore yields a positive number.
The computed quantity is -3.0 AA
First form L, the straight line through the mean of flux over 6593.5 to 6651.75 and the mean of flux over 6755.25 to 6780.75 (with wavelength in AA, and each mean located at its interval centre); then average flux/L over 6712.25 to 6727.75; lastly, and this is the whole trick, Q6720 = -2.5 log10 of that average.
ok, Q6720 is -0.05 mag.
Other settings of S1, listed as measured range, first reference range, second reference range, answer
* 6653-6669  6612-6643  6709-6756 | 1.12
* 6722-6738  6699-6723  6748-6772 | -0.19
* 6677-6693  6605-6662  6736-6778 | -0.36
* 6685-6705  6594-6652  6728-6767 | -0.27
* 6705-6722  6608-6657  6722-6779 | -1.34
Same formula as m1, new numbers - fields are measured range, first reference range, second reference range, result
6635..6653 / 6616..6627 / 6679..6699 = 0.68 AA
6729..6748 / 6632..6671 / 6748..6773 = -0.24 AA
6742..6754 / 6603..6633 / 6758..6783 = 0.13 AA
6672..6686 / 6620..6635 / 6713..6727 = 0.34 AA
